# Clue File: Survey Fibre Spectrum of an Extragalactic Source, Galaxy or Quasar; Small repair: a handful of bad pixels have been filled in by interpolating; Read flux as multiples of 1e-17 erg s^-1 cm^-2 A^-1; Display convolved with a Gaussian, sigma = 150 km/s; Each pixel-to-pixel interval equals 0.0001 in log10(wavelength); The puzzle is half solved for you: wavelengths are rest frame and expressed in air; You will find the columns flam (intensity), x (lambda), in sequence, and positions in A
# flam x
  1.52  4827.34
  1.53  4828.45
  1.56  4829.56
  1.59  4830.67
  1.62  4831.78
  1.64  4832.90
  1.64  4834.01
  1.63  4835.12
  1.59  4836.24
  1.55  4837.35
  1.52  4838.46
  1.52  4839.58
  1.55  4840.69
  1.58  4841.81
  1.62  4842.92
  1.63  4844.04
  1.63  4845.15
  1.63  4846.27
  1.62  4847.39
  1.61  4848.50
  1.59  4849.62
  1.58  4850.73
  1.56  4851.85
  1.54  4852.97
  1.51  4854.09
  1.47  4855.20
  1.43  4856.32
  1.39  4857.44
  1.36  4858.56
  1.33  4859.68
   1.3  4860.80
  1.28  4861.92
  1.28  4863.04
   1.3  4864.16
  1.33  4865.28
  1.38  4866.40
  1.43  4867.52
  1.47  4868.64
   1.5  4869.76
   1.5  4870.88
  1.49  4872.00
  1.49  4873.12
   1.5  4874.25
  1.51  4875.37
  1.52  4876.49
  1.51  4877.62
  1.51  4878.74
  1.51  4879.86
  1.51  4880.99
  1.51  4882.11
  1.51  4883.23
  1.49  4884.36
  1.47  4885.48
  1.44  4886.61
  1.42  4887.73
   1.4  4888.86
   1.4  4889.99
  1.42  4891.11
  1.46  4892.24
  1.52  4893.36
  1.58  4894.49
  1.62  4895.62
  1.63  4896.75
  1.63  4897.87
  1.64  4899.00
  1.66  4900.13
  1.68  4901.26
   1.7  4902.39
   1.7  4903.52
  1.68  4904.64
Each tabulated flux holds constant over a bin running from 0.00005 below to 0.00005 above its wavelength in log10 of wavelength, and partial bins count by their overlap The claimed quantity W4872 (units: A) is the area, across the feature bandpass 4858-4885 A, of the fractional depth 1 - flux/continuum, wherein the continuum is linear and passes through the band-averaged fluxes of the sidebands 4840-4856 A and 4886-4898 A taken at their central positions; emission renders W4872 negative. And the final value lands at 1.7 A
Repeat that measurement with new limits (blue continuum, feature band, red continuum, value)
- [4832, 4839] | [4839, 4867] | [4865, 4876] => 0.9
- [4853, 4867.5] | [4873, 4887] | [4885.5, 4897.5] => -0.5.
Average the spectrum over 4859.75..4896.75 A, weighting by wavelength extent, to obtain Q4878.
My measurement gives 1.46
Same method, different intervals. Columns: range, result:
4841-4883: 1.48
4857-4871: 1.37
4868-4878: 1.5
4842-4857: 1.57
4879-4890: 1.47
